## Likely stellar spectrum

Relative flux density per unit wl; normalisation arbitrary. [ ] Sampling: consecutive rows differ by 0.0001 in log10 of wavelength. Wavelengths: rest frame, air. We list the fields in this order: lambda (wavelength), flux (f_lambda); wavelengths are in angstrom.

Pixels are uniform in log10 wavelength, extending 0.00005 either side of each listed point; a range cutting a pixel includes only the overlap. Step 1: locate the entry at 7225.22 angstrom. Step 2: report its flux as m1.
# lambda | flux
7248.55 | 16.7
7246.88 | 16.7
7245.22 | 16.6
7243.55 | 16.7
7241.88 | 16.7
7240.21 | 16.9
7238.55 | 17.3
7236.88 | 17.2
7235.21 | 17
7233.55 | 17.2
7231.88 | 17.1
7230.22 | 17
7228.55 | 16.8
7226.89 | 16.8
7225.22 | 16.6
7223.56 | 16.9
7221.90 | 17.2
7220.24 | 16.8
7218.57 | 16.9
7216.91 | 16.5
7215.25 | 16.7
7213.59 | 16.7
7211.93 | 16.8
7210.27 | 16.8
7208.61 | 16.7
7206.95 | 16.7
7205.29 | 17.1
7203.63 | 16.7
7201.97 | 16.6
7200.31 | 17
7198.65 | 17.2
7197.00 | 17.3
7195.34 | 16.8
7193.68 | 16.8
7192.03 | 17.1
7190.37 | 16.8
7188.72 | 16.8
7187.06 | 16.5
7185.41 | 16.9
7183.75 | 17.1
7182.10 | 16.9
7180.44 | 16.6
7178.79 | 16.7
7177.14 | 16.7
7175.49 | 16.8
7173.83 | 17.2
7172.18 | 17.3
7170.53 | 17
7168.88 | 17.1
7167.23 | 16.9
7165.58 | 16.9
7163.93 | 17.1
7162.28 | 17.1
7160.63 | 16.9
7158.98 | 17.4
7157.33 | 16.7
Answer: 16.6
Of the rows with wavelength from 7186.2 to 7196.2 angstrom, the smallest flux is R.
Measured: 16.5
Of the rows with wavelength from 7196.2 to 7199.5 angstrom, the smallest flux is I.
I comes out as 17.2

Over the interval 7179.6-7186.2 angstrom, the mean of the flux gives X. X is 16.9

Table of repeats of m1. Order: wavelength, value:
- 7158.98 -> 17.4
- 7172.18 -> 17.3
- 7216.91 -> 16.5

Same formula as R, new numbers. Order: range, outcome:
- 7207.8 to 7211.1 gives 16.7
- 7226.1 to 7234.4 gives 16.8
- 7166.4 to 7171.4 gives 16.9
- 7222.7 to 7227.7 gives 16.6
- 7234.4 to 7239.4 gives 17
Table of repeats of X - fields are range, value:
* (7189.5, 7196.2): 16.9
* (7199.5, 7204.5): 16.8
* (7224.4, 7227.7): 16.7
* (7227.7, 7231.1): 16.9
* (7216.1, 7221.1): 16.7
